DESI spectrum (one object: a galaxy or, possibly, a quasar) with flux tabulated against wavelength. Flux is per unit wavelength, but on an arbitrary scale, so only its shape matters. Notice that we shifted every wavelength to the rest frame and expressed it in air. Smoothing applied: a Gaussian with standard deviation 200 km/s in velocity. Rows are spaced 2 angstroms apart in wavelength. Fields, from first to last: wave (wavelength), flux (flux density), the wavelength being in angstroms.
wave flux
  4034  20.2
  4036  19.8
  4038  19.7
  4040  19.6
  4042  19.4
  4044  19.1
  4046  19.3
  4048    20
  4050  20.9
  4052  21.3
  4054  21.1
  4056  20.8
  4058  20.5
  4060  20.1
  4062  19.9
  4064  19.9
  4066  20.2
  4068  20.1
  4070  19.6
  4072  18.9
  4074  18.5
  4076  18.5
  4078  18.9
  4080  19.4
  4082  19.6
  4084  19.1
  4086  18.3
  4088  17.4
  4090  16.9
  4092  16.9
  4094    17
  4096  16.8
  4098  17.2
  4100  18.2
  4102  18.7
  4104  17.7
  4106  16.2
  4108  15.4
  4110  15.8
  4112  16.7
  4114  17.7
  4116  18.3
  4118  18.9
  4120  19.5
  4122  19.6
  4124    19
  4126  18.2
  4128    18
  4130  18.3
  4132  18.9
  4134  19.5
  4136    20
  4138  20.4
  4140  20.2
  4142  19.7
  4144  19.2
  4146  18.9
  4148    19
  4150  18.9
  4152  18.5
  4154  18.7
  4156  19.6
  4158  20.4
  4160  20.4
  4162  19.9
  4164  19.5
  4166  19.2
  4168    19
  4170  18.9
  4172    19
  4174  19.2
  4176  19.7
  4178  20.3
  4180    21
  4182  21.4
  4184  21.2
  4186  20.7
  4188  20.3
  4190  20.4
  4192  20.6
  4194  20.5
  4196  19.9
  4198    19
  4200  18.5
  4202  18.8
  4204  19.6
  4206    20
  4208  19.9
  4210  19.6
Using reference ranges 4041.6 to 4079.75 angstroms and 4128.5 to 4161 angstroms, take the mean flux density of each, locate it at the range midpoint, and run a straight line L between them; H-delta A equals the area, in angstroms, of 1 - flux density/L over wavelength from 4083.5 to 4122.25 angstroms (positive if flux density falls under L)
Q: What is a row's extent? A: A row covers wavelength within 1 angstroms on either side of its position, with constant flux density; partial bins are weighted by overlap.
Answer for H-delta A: 4.1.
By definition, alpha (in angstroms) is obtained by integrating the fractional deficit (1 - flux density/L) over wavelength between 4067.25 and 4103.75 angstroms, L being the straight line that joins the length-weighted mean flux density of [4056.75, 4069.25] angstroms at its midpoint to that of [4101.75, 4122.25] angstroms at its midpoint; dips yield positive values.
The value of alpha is 1.2 angstroms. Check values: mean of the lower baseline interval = 20.1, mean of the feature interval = 18.3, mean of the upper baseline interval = 17.6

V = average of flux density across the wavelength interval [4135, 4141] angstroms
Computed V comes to 20.2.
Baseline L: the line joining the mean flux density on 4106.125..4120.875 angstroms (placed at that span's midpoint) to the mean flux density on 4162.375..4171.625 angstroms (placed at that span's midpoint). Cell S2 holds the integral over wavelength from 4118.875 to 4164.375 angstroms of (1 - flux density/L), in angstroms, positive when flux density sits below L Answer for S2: -2.5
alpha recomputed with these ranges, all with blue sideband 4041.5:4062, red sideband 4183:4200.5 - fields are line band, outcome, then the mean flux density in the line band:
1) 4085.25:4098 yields 1.9 angstroms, 17.2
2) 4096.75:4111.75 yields 2.4 angstroms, 17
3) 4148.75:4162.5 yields 0.5 angstroms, 19.5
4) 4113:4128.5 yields 1.2 angstroms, 18.7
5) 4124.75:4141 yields 0.8 angstroms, 19.2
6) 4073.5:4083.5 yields 0.6 angstroms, 19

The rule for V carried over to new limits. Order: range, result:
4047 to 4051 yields 20.4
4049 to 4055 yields 21.1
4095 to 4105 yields 17.7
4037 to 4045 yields 19.4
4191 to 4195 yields 20.6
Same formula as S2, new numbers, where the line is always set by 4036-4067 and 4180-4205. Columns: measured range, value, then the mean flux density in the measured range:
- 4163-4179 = 0.61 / 19.4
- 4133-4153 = 0.68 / 19.4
